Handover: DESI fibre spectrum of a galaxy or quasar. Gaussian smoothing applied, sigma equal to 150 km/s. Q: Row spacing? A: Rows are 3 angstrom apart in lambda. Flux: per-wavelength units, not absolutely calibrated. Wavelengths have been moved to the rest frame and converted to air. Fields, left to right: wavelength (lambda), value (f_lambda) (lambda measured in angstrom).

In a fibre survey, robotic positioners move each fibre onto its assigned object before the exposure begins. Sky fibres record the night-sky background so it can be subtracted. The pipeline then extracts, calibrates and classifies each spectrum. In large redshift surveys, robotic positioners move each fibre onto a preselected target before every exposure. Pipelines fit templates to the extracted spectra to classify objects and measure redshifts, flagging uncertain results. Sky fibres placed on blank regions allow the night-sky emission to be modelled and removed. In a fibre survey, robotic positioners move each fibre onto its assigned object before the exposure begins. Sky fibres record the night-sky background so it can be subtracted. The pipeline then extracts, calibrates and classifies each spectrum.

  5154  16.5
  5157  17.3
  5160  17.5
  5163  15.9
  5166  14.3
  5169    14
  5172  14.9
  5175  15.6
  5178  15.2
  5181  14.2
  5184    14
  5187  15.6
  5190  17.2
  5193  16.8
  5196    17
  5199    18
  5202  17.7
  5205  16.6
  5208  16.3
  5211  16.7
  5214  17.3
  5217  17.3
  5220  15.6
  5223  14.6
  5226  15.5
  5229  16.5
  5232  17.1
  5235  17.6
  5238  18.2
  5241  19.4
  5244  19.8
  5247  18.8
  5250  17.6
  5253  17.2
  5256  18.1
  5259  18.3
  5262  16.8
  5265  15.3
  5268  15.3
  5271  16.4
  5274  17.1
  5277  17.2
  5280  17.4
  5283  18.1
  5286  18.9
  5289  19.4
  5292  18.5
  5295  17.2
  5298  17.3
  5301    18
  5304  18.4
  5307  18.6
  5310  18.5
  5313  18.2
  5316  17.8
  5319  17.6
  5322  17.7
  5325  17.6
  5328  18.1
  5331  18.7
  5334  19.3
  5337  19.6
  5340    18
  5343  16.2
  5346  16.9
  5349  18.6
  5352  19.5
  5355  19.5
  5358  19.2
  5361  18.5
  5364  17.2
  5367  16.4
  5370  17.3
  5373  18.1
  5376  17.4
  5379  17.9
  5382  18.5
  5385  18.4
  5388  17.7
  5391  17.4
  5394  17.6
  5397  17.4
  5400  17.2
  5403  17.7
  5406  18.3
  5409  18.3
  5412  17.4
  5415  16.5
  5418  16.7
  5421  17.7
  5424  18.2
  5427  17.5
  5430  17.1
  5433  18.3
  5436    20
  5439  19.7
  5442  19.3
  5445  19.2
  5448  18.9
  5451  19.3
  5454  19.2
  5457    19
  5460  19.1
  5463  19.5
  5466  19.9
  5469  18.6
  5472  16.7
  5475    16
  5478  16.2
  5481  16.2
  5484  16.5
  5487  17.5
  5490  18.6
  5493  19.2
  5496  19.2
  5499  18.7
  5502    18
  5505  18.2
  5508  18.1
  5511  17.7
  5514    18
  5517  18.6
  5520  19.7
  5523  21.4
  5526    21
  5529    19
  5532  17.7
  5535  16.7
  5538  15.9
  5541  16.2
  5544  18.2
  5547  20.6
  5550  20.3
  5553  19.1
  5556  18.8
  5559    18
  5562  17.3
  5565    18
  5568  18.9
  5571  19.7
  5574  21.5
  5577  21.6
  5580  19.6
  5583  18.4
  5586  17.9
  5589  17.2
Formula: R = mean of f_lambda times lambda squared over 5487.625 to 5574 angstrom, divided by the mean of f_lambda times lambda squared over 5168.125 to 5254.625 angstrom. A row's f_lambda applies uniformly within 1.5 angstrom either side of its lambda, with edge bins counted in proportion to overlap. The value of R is 1.26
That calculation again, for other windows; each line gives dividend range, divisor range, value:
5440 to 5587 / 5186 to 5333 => 1.17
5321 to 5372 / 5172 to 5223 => 1.18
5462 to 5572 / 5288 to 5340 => 1.08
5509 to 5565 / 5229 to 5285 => 1.17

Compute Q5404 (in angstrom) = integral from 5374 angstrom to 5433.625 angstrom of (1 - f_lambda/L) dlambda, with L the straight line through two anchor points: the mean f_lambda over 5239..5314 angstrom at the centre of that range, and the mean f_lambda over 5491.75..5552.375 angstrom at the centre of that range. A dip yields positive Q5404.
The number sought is 1.9 angstrom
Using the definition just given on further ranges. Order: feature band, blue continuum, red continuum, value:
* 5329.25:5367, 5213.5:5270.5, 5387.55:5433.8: -2.1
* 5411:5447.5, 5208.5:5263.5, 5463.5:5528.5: -0.2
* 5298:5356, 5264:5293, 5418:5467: -1.4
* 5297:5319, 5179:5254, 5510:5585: -0.8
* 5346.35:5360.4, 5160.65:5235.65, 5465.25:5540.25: -1.5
